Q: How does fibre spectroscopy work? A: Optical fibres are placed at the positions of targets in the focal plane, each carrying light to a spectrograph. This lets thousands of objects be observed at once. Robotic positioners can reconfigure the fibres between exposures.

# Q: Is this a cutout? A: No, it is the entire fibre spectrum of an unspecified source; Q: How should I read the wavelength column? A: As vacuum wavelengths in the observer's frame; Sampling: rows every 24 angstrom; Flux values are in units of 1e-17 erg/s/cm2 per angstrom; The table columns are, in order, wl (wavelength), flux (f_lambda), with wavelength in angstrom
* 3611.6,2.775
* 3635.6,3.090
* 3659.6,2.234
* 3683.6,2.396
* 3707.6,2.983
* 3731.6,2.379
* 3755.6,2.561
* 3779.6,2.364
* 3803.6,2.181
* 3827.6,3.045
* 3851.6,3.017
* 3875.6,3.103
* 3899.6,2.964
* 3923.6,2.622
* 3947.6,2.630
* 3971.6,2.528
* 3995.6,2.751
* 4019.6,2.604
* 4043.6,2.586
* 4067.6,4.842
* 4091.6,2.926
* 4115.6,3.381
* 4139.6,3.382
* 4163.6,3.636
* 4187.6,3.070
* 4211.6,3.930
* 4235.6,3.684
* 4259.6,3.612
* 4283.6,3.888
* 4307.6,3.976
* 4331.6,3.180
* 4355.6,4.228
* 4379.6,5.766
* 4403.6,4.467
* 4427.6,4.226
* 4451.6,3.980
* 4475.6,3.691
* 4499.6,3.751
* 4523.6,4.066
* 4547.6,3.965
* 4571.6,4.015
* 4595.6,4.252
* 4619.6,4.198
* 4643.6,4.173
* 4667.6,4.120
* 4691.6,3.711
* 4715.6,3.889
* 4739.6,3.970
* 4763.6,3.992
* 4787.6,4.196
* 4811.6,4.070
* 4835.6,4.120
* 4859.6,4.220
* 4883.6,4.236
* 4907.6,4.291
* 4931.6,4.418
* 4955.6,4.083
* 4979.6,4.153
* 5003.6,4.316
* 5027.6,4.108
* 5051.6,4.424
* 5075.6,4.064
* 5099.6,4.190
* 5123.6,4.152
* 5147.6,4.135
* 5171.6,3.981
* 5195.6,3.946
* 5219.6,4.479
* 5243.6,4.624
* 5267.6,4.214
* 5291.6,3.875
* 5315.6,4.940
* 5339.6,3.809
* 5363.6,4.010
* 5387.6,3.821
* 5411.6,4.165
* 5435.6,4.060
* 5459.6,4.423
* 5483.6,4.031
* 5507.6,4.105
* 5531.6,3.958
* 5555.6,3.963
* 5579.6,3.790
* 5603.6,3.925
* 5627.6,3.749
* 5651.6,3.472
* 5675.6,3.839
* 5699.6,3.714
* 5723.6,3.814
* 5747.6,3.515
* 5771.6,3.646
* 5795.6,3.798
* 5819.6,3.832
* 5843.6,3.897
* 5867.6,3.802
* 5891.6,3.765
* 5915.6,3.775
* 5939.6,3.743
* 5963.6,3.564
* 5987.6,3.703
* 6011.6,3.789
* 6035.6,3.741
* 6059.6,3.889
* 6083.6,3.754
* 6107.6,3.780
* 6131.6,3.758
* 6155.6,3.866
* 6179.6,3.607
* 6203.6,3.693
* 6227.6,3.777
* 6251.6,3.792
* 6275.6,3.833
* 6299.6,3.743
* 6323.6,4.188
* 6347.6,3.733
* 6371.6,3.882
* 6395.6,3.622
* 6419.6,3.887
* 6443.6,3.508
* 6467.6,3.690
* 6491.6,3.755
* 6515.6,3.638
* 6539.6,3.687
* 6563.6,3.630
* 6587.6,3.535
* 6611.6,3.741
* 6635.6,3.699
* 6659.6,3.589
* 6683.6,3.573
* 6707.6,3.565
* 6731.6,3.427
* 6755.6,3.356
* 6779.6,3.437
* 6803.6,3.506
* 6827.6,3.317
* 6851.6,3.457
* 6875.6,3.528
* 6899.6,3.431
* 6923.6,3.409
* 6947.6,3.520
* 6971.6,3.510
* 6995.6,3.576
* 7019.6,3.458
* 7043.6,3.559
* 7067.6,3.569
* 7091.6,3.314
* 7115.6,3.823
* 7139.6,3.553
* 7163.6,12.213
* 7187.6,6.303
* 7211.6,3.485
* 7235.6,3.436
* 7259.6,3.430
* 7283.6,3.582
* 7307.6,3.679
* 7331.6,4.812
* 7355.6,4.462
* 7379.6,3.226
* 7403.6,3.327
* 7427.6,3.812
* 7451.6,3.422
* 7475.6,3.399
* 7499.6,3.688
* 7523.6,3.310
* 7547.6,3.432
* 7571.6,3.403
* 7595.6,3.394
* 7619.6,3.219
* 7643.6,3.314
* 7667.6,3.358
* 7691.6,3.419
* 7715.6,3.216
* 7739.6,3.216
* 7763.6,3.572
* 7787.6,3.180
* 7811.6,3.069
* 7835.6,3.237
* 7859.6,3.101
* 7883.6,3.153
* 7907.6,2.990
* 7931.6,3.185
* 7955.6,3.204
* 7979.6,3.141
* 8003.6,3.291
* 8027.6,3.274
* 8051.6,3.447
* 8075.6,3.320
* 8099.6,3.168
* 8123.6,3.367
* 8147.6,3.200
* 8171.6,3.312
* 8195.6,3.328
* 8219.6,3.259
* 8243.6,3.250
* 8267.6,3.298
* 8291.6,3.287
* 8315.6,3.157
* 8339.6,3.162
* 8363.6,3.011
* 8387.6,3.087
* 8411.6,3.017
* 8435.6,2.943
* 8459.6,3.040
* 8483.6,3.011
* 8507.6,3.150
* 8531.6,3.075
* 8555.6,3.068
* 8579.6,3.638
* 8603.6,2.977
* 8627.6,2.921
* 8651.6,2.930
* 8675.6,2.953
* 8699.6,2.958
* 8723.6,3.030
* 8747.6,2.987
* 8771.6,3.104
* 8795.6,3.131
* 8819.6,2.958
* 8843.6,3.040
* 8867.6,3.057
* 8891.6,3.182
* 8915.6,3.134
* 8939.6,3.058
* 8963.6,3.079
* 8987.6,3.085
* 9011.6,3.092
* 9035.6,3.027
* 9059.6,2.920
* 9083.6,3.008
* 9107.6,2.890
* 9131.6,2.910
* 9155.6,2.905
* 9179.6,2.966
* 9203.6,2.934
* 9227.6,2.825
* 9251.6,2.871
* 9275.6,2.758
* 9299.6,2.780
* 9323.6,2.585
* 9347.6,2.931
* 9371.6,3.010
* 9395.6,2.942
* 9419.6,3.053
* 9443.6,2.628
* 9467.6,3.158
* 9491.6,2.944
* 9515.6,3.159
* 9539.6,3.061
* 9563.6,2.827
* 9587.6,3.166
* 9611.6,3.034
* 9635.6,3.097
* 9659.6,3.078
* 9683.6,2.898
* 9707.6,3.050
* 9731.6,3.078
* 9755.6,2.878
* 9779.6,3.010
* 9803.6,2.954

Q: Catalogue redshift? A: 0.092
